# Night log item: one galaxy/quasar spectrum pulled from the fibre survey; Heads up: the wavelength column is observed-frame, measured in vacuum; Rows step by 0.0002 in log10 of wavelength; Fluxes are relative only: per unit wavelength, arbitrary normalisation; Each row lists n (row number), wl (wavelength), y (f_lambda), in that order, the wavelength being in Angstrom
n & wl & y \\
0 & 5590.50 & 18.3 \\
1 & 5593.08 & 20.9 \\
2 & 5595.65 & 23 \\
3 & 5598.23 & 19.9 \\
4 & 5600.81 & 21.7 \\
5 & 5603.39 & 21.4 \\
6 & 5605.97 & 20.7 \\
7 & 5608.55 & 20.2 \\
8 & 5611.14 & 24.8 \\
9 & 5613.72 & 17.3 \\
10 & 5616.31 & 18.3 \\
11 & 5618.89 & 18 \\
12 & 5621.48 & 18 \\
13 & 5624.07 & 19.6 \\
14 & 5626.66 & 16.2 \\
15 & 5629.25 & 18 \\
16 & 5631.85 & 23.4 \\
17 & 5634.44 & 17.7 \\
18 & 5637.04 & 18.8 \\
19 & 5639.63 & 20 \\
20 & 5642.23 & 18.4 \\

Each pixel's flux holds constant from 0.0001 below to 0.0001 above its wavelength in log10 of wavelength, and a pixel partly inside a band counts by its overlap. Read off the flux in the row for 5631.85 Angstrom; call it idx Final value 23.4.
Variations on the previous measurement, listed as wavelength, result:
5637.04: 18.8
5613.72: 17.3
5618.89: 18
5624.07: 19.6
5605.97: 20.7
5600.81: 21.7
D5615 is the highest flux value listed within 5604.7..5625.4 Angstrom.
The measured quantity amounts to 24.8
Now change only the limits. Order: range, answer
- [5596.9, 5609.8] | 21.7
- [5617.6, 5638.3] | 23.4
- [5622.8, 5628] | 19.6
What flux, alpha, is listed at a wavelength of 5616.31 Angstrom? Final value 18.3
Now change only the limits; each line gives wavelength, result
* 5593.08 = 20.9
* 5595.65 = 23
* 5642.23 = 18.4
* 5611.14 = 24.8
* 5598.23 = 19.9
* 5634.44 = 17.7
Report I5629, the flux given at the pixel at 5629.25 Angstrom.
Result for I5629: 18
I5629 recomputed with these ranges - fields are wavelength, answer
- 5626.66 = 16.2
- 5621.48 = 18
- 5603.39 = 21.4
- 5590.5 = 18.3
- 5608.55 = 20.2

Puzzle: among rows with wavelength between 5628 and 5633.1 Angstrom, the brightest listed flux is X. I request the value 23.4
